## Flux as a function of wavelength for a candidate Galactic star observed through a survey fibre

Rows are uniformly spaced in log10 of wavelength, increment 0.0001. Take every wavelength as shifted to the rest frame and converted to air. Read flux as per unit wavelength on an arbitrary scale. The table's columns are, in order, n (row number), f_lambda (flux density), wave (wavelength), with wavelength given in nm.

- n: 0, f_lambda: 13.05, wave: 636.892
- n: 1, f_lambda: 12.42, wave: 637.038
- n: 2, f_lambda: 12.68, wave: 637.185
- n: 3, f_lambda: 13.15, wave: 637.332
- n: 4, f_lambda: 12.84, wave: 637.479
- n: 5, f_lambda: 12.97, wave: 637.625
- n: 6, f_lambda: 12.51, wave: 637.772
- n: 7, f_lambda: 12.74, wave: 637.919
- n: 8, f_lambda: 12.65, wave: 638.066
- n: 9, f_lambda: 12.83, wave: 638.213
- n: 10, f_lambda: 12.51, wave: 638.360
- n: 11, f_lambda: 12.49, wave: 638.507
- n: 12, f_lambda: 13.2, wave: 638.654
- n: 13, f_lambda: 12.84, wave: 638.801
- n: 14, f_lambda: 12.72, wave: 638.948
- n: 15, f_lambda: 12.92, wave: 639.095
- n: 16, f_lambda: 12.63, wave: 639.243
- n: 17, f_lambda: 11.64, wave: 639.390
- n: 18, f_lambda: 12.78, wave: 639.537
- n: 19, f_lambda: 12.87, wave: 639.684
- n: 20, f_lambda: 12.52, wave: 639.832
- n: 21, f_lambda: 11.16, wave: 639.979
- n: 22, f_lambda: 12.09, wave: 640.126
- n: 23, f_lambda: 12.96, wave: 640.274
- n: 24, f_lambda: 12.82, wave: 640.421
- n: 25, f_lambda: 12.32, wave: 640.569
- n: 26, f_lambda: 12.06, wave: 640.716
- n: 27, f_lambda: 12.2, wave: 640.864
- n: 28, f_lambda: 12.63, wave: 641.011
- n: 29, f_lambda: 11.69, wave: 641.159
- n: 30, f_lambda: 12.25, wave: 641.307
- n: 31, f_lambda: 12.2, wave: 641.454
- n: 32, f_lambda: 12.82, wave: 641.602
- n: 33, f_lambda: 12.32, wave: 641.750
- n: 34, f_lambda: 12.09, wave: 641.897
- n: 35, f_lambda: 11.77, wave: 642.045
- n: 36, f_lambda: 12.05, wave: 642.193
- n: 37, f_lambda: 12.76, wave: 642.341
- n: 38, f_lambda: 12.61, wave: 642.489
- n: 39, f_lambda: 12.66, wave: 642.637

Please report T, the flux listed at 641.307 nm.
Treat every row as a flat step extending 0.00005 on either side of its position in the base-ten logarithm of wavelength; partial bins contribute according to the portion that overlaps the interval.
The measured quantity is 12.25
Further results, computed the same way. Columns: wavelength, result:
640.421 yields 12.82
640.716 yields 12.06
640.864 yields 12.2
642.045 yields 11.77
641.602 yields 12.82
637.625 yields 12.97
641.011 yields 12.63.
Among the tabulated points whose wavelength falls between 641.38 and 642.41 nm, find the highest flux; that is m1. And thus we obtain 12.82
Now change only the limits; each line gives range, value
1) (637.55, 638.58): 12.97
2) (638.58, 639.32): 13.2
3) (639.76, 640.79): 12.96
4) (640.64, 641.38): 12.63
